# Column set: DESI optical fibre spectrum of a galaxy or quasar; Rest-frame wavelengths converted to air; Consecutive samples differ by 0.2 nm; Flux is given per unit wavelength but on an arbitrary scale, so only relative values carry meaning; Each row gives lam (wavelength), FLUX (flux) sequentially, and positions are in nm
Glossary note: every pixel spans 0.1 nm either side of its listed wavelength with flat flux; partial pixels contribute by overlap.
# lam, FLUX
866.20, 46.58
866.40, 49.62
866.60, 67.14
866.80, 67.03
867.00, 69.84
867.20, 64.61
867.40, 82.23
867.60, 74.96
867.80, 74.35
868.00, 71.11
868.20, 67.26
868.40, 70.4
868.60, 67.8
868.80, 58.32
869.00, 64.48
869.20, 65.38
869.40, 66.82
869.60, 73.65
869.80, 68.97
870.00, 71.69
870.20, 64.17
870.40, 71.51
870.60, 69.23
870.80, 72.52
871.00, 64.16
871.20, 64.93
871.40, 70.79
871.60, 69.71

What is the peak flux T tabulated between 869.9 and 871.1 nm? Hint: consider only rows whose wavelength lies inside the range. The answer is 72.52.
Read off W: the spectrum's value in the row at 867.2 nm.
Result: 64.61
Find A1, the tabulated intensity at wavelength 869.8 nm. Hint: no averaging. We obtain 68.97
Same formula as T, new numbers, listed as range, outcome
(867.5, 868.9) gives 74.96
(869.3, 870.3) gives 73.65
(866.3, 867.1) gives 69.84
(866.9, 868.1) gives 82.23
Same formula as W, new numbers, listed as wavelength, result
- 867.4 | 82.23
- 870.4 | 71.51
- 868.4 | 70.4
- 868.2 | 67.26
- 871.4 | 70.79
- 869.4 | 66.82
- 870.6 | 69.23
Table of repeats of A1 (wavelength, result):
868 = 71.11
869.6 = 73.65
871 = 64.16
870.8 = 72.52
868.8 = 58.32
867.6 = 74.96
